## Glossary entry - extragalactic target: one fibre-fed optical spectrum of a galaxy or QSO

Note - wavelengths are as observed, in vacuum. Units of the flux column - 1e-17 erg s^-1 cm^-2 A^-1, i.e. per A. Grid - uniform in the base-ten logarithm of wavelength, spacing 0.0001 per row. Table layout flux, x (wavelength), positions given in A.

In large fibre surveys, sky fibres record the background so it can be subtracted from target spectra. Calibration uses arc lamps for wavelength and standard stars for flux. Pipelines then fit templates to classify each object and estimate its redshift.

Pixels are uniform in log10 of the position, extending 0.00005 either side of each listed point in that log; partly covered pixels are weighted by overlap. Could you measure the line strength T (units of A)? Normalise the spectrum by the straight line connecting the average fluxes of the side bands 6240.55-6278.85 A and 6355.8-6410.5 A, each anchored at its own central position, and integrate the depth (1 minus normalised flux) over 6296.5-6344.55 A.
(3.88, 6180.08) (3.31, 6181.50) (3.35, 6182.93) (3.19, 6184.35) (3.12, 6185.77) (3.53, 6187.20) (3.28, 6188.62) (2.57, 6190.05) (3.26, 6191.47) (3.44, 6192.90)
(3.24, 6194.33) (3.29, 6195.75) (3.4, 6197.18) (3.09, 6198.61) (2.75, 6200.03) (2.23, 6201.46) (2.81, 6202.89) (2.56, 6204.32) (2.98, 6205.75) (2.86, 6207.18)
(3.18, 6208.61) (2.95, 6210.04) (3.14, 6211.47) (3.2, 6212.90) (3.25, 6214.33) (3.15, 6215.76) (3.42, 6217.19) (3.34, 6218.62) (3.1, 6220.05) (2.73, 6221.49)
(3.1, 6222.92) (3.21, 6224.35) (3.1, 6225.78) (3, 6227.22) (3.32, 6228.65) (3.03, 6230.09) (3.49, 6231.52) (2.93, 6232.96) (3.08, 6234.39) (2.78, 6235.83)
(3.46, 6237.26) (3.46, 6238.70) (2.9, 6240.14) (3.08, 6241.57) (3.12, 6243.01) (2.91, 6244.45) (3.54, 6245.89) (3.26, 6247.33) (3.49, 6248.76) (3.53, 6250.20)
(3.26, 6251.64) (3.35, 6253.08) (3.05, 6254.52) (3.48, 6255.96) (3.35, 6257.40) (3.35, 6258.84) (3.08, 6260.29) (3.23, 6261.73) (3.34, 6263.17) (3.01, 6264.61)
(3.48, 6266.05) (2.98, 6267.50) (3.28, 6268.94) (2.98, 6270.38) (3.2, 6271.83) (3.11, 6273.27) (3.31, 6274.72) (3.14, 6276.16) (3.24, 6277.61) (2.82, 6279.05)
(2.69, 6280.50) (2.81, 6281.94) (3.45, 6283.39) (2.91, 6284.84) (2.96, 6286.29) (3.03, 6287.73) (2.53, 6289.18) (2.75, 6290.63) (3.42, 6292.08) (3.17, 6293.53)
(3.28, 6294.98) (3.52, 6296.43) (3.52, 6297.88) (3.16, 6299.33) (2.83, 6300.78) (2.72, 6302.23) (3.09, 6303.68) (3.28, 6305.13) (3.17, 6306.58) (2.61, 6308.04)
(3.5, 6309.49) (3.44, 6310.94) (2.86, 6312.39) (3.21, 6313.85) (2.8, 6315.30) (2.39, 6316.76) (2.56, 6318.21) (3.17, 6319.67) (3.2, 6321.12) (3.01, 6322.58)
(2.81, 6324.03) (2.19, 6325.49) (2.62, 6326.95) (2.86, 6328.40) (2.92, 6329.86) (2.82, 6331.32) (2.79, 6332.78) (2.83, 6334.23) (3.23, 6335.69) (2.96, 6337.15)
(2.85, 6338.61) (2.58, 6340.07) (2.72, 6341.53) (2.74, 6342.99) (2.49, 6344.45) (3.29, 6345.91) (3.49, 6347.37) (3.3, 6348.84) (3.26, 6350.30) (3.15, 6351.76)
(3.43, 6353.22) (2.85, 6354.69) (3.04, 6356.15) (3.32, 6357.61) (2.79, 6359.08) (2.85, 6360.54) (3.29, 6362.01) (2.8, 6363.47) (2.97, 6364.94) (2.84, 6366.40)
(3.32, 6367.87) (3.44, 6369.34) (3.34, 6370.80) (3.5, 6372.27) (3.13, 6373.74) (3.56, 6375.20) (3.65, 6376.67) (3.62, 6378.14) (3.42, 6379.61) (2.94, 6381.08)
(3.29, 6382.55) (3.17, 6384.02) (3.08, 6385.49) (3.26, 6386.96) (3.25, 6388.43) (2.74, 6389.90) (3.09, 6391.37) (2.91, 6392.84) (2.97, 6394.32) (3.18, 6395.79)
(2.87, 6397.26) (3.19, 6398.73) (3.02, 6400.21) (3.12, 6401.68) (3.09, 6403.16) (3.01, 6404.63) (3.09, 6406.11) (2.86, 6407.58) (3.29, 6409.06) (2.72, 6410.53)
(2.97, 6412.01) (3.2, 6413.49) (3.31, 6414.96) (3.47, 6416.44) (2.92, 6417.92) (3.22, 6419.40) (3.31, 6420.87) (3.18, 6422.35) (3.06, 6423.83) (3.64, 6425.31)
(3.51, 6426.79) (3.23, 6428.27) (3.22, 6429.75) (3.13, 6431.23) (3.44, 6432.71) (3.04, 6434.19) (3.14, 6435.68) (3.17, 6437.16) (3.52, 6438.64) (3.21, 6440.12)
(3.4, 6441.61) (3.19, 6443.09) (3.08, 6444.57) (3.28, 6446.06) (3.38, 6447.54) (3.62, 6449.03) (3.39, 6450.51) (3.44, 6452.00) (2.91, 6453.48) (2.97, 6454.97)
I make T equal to 4.0 A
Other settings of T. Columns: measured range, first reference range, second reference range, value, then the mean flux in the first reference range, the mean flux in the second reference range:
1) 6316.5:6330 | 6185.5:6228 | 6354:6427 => 1.5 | 3.08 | 3.15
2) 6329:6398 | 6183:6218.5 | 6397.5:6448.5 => 1.6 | 3.09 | 3.19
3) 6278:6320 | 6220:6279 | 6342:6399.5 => 2.0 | 3.19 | 3.15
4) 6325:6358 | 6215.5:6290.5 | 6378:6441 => 2.2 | 3.15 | 3.16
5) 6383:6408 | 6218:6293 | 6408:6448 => 1.2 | 3.14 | 3.23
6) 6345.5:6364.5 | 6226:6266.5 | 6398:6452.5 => 0.5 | 3.22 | 3.22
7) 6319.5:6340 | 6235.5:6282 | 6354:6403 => 2.0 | 3.19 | 3.15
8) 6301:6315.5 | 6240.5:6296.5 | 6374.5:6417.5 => 0.4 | 3.16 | 3.15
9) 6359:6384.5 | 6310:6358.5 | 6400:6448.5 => -1.5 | 2.95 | 3.2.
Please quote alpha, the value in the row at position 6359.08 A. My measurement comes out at 2.79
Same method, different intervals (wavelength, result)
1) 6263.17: 3.34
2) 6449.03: 3.62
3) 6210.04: 2.95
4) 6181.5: 3.31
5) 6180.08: 3.88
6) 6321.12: 3.2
